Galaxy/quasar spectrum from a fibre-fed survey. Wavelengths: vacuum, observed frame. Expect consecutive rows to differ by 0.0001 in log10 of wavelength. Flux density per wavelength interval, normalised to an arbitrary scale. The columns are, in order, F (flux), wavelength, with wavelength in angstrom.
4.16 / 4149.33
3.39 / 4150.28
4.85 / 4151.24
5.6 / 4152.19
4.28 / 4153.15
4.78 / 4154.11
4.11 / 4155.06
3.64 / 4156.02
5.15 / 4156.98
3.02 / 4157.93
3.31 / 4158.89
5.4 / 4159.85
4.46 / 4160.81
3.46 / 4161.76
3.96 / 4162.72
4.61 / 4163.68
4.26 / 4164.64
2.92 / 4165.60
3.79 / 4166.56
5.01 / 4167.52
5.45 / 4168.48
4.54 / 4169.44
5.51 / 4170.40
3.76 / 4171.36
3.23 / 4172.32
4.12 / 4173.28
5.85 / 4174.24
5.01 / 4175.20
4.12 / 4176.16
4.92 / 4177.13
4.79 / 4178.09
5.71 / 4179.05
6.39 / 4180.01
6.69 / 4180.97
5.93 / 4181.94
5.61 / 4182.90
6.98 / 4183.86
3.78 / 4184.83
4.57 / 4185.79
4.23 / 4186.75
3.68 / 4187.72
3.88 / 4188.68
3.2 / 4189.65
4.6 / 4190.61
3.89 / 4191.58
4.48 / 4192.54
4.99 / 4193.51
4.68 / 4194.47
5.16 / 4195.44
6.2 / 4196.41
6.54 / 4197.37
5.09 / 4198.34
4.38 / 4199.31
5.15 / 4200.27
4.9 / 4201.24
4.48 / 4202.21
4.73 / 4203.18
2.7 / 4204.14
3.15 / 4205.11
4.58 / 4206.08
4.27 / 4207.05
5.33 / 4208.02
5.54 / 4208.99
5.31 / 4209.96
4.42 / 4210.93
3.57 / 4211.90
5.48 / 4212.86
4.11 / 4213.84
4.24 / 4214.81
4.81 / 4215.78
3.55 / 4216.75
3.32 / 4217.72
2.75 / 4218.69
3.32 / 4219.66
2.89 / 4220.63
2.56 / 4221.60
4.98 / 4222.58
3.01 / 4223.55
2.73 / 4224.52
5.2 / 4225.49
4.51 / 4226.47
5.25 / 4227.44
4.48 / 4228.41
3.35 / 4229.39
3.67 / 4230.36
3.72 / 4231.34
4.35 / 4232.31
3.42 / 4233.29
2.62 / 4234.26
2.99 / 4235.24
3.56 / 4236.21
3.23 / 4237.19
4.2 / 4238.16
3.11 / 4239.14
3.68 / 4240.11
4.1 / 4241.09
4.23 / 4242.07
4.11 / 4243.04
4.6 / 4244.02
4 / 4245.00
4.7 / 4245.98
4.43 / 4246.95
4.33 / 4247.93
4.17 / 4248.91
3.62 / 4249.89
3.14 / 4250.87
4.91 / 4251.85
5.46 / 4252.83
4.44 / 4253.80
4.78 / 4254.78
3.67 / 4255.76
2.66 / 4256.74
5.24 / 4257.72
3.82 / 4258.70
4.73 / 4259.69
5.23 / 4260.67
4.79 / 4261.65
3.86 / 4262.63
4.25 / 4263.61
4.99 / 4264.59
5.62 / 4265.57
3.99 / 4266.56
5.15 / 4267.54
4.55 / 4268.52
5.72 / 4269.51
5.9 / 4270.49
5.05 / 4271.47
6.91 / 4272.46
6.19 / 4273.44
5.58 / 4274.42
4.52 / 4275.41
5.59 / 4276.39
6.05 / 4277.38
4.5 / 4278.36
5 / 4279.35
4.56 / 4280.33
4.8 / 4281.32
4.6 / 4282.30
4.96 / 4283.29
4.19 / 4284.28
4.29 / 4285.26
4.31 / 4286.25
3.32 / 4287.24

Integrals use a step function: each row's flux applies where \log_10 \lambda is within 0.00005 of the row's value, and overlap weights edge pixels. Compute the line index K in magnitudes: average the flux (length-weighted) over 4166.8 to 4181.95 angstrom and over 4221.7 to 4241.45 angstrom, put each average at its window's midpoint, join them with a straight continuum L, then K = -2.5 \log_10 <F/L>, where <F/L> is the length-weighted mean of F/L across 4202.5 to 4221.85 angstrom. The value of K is 0.04 mag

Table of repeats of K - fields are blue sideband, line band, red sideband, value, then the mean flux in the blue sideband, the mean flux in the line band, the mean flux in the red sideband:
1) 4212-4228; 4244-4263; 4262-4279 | 0.10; 3.92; 4.32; 5.2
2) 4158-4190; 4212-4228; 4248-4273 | 0.19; 4.63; 3.92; 4.66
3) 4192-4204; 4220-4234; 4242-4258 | 0.19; 4.99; 3.84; 4.25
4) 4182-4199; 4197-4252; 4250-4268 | 0.14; 4.82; 4.09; 4.47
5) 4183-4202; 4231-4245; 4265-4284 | 0.32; 4.77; 3.72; 5.21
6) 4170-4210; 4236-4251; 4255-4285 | 0.22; 4.8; 3.98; 4.88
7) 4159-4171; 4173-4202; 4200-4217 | -0.13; 4.4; 4.98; 4.46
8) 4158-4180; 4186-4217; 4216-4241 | -0.14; 4.48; 4.55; 3.64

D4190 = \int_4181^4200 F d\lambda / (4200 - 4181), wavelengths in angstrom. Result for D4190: 4.88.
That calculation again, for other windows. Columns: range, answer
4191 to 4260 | 4.19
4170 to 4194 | 4.8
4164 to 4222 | 4.55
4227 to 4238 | 3.7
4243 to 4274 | 4.67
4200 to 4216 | 4.5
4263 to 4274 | 5.29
